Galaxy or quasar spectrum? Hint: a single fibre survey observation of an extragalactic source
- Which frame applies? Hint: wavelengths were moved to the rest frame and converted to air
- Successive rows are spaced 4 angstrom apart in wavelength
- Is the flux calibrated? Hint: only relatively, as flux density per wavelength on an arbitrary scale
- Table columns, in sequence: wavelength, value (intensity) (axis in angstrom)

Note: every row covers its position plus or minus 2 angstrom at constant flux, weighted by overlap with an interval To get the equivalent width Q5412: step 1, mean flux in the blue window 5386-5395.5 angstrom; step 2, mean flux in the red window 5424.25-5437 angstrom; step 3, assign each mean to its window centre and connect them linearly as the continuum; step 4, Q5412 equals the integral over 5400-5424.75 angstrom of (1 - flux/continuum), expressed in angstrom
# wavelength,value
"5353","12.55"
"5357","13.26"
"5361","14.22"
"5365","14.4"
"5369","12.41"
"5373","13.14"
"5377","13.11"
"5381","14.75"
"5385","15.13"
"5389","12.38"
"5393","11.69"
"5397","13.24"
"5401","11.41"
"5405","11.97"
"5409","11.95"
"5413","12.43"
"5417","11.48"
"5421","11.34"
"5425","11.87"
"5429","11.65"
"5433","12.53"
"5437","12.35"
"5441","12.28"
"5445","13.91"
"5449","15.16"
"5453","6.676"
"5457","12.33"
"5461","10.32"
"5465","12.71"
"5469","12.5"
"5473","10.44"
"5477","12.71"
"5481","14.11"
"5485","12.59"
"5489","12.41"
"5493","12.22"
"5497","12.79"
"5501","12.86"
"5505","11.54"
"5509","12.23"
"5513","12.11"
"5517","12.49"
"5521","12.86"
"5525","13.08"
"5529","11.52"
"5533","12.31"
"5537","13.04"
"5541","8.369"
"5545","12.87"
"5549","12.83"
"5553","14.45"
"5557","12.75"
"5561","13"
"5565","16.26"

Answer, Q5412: 0.9 angstrom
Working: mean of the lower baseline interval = 12.4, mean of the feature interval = 11.8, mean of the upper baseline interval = 12.1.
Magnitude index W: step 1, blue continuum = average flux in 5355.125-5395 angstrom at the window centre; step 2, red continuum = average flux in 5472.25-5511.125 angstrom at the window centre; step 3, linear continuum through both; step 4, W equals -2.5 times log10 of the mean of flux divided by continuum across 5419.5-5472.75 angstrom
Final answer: 0.08 mag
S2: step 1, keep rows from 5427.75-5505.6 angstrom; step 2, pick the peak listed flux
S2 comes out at 15.16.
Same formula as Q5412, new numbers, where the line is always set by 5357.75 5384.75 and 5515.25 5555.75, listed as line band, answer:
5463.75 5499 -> 0.9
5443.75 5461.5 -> 1.9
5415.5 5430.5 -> 2.0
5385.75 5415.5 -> 2.7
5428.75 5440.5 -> 0.8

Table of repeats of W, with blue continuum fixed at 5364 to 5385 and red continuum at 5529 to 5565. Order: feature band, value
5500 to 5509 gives 0.06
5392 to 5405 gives 0.12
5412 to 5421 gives 0.14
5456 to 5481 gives 0.09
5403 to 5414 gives 0.12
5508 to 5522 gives 0.03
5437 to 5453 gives 0.04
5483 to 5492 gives 0.04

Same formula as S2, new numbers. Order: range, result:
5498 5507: 12.86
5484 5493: 12.59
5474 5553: 14.45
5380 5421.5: 15.13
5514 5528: 13.08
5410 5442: 12.53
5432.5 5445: 13.91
